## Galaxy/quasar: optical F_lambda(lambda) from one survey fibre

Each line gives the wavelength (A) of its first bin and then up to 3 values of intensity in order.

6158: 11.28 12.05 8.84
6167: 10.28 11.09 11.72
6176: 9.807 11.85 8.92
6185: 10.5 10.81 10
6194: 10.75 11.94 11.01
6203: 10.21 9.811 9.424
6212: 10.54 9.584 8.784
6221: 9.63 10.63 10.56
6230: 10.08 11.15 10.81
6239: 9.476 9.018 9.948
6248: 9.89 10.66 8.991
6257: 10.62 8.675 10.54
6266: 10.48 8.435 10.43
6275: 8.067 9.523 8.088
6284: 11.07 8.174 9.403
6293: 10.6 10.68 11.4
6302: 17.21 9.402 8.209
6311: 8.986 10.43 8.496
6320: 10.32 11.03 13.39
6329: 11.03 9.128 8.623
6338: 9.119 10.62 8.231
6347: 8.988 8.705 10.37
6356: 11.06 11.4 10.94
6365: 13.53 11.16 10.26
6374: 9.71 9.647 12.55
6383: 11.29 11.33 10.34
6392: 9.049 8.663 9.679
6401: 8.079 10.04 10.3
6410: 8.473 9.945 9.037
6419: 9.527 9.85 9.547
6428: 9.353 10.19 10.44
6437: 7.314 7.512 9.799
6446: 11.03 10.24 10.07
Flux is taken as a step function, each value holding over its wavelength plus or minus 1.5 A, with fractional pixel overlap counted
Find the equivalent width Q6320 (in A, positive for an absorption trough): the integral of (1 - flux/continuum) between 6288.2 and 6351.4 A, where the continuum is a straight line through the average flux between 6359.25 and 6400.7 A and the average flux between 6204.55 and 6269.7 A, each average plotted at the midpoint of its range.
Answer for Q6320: 0.7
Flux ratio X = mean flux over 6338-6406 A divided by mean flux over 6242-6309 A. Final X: 1.02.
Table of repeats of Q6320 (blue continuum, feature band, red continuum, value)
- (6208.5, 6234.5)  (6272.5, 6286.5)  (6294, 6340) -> 1.53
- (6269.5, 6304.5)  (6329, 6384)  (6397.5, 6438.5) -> -2.65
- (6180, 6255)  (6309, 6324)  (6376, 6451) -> 0.27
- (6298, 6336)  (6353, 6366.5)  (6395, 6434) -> -1.95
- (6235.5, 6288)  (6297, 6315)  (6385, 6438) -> -2.59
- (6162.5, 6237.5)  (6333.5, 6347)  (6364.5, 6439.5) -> 1.21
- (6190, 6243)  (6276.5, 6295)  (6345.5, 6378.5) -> 1.51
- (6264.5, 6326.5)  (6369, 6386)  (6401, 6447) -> -1.90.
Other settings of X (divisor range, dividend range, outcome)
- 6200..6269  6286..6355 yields 1.02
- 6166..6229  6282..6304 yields 1.07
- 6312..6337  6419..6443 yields 0.90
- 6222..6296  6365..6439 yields 1.01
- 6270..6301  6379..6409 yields 1.02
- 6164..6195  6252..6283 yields 0.90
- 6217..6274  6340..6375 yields 1.05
